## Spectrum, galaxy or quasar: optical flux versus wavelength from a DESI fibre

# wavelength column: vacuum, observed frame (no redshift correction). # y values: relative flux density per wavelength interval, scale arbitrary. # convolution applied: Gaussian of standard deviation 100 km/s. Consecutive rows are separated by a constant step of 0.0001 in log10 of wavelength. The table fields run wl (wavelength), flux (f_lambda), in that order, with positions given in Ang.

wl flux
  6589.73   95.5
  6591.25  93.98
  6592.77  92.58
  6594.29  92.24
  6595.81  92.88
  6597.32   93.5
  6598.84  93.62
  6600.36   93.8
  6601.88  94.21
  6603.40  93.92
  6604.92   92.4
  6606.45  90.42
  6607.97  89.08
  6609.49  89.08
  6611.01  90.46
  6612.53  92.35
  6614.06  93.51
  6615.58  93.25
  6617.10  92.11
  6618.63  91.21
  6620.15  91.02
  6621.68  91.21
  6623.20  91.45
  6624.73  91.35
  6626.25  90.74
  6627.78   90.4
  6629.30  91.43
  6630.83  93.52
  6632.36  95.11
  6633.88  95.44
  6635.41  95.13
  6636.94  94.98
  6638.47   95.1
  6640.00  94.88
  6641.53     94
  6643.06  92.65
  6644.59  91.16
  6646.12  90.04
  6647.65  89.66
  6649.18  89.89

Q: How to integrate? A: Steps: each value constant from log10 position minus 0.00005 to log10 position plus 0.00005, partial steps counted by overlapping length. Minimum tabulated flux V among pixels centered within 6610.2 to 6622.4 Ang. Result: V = 90.46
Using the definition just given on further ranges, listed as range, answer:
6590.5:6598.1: 92.24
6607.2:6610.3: 89.08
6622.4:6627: 90.74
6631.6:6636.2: 95.11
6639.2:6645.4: 91.16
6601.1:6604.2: 93.92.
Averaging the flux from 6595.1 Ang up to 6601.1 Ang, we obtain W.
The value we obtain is 93.6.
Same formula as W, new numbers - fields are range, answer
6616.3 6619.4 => 91.7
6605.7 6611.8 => 89.9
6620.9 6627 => 91.2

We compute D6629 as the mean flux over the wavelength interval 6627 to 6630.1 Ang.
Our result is 90.9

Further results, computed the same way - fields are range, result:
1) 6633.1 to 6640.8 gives 95.1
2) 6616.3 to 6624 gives 91.4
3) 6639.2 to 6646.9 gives 92.5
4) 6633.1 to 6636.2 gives 95.4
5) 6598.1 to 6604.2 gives 93.9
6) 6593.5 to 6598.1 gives 93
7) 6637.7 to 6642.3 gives 94.6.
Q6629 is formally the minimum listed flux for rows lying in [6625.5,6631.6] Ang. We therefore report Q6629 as 90.4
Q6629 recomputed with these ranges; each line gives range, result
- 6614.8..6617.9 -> 92.11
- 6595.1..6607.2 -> 90.42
